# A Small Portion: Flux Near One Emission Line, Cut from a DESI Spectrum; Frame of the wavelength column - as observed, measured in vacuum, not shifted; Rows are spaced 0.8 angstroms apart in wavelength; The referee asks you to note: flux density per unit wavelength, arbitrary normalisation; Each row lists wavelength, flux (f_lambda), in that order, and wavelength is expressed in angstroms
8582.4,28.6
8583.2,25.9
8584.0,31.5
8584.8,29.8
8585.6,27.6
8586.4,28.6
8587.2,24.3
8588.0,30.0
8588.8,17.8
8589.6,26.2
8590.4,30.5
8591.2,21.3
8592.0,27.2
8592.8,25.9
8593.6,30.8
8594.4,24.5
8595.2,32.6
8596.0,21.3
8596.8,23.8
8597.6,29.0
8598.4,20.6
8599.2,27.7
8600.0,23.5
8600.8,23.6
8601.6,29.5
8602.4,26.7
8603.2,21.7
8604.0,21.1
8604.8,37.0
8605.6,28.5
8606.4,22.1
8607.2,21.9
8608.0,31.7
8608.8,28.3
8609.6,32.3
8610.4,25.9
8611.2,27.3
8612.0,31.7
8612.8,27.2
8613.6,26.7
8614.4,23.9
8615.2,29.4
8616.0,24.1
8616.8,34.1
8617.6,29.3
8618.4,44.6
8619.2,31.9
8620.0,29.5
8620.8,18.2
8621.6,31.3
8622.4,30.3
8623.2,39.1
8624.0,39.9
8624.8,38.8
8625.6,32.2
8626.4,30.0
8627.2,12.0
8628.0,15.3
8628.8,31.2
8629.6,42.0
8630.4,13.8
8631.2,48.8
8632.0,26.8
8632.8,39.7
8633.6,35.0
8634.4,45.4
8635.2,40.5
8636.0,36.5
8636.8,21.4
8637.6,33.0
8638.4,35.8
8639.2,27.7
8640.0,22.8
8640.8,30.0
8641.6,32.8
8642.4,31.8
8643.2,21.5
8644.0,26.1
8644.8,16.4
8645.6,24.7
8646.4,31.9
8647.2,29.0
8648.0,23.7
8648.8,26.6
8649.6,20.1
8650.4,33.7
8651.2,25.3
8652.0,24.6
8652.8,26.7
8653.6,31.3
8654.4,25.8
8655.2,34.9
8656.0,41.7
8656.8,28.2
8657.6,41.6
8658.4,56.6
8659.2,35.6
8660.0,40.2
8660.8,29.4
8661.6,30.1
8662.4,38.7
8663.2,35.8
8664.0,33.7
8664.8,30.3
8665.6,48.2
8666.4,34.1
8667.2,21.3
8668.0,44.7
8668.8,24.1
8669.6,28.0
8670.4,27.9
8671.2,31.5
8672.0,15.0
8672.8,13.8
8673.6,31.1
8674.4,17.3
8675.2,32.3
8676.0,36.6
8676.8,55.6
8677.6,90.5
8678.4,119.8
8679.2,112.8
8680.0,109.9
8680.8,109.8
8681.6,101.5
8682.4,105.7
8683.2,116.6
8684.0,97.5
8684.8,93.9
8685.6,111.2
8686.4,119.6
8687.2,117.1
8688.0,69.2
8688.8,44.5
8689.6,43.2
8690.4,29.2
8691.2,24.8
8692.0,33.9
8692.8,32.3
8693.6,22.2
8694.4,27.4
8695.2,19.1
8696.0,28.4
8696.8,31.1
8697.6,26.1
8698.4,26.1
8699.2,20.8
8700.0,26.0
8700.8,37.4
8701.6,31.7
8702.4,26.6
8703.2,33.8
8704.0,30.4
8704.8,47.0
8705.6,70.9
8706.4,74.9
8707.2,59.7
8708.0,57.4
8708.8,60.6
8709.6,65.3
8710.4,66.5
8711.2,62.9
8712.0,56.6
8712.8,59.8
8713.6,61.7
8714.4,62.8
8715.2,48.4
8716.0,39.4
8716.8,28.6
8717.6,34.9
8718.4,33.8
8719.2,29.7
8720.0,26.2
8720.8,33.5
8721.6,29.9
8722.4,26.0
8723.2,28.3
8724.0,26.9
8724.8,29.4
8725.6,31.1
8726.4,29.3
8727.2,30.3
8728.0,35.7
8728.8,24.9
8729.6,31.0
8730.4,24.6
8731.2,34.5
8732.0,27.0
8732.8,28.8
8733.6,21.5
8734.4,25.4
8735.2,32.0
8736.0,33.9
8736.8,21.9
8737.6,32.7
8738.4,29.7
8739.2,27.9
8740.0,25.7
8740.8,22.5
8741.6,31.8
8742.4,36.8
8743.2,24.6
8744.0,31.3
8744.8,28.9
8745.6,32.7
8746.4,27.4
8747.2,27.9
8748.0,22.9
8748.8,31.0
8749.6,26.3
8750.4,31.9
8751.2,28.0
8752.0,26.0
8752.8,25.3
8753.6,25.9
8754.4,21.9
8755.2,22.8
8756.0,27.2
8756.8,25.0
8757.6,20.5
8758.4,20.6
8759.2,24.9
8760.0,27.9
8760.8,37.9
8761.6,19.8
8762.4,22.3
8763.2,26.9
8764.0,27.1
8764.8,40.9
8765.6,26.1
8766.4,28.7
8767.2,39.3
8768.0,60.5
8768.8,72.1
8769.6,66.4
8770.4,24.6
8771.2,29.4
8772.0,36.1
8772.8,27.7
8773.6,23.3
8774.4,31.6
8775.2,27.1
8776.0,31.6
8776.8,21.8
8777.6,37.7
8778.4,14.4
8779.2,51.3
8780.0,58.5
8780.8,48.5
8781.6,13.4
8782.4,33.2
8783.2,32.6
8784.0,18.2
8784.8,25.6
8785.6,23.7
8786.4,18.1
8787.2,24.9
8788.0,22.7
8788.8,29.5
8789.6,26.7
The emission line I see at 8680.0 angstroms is H-alpha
